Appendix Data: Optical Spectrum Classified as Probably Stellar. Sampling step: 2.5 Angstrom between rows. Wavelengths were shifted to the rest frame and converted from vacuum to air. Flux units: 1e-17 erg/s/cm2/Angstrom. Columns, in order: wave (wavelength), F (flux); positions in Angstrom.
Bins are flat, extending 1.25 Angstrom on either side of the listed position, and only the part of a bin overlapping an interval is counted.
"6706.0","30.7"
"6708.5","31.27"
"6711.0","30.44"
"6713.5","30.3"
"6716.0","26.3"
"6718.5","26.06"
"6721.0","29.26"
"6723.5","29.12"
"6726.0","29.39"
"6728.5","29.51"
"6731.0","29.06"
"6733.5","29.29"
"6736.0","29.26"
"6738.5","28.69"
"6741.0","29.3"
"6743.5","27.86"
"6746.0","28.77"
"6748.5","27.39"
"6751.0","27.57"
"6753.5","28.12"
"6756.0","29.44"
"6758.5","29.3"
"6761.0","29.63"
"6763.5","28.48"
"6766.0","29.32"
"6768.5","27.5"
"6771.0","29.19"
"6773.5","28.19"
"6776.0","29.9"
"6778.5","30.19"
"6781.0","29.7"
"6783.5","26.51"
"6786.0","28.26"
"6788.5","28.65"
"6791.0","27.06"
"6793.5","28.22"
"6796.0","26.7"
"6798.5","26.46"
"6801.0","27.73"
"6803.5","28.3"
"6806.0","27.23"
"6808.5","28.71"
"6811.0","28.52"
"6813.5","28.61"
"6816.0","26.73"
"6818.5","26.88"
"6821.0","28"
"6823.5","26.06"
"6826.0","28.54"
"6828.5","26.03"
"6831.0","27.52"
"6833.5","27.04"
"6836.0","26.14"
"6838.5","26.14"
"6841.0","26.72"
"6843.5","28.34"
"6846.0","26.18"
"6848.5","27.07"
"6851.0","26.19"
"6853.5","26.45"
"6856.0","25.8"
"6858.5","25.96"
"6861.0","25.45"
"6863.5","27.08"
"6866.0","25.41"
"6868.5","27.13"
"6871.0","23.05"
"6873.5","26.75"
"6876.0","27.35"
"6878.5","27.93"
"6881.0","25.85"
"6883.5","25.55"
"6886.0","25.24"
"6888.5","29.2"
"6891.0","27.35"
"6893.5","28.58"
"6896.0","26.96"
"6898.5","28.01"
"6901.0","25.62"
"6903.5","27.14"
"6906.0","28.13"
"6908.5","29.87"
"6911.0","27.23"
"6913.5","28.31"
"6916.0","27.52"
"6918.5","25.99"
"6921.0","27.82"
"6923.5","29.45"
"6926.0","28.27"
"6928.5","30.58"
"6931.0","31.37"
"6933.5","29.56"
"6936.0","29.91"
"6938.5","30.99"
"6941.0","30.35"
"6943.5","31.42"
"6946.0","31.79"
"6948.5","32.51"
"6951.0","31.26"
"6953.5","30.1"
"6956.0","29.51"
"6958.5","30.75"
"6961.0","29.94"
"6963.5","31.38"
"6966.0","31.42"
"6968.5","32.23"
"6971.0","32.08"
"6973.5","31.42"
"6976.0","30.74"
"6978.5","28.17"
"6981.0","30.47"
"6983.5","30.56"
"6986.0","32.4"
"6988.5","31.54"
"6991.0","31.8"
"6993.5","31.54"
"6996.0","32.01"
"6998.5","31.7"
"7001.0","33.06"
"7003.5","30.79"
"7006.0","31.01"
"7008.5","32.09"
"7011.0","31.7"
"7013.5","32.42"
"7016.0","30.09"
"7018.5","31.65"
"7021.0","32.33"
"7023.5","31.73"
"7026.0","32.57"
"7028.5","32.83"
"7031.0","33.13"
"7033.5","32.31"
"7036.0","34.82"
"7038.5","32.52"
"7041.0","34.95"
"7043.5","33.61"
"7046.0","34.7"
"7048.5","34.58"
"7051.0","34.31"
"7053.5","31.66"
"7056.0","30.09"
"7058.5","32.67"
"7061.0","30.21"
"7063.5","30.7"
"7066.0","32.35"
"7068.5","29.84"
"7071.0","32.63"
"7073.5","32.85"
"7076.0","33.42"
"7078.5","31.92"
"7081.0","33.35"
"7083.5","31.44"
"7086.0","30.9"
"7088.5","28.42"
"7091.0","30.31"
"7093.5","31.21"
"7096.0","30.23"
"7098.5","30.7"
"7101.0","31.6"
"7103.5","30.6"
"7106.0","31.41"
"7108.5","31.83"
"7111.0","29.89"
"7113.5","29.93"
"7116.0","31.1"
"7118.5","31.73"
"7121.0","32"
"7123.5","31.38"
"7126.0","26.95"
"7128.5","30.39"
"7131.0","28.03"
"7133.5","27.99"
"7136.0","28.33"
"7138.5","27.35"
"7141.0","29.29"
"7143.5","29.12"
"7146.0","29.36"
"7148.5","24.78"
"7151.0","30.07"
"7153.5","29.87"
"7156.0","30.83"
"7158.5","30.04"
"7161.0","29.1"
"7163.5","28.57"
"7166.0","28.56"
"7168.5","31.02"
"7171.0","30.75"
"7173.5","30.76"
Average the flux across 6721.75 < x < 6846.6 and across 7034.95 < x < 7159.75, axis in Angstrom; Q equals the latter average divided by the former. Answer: 1.10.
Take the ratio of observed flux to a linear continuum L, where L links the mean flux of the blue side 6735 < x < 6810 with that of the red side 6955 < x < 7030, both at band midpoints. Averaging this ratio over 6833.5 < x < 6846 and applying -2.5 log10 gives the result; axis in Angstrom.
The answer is 0.10 mag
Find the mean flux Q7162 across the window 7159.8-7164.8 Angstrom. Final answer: 28.8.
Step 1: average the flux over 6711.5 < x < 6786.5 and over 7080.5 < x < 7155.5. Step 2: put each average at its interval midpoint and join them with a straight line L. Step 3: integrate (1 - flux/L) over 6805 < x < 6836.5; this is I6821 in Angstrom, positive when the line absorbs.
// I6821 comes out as 1.68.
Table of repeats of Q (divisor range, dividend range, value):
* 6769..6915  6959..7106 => 1.16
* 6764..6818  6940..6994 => 1.10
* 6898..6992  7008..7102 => 1.07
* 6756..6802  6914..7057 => 1.10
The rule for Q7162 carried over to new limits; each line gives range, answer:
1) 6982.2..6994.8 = 31.6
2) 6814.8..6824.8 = 26.9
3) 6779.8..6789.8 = 28.3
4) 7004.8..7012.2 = 31.6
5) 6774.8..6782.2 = 29.9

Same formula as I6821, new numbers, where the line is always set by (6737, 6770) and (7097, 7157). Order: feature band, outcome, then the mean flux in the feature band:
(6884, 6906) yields 1.35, 27.3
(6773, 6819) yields 1.07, 28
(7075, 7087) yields -1.05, 32.2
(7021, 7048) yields -3.51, 33.3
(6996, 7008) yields -0.95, 31.7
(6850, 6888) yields 3.68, 26.1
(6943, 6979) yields -2.21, 31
